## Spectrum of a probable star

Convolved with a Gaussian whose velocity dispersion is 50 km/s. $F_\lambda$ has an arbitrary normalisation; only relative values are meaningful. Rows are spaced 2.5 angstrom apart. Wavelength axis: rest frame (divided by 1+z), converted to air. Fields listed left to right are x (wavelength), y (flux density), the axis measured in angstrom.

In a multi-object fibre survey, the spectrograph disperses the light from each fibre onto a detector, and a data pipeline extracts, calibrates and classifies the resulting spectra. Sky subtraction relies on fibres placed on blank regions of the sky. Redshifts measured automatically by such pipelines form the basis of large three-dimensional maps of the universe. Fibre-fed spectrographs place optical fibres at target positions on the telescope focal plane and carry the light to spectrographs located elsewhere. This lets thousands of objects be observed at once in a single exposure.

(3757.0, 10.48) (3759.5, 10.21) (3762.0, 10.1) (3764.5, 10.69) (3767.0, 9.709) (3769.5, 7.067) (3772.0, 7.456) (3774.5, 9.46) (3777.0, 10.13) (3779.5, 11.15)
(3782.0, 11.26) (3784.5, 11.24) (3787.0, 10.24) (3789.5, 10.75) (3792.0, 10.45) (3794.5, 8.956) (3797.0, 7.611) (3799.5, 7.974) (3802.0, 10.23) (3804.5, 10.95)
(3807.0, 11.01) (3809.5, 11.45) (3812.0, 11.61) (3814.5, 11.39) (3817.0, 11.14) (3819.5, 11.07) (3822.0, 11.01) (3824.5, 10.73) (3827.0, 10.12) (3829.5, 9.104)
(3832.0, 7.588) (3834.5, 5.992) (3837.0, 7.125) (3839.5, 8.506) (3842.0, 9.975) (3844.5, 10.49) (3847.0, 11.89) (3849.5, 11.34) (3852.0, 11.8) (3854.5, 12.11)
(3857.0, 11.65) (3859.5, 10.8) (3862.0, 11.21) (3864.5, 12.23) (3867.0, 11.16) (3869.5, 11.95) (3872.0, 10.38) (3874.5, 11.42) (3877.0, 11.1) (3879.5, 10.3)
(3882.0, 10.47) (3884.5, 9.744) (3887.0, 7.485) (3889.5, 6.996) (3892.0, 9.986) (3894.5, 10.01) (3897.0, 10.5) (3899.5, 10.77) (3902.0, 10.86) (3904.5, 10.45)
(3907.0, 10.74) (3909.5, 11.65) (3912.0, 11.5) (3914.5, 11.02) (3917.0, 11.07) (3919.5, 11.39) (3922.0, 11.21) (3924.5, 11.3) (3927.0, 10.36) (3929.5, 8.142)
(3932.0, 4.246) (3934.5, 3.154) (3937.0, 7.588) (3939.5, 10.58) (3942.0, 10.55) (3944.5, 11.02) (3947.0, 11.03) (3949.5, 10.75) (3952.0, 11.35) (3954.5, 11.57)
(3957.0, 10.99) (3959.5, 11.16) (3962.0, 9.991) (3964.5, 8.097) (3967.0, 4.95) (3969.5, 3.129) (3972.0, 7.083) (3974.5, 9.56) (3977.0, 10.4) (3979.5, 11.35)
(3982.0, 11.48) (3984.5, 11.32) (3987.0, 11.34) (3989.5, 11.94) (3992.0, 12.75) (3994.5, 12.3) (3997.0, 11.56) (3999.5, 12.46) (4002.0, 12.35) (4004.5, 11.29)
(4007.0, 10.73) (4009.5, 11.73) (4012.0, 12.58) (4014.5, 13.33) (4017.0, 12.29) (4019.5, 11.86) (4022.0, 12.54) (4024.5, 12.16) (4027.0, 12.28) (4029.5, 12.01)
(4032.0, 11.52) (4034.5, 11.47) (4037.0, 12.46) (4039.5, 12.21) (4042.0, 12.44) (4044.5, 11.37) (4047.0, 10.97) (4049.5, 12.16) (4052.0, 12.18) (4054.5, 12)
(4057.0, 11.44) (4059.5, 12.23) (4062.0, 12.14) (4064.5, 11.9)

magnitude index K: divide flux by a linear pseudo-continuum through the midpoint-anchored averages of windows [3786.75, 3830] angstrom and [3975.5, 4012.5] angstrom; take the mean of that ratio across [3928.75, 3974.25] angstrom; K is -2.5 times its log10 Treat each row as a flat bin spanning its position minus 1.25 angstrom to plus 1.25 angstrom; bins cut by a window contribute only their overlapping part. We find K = 0.296 mag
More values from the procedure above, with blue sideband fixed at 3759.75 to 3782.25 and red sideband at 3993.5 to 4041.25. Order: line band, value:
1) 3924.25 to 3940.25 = 0.42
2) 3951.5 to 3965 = 0.08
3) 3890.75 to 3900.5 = 0.06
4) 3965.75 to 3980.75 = 0.44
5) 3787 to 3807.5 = 0.02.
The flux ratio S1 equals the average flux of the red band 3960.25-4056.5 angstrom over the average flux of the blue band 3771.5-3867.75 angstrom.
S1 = 1.08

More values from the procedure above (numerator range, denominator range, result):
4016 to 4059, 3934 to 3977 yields 1.31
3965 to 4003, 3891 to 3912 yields 0.96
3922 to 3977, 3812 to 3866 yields 0.86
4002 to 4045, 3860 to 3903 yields 1.16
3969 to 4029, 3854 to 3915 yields 1.07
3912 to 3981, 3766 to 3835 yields 0.95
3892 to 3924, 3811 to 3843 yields 1.13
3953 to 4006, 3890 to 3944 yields 1.05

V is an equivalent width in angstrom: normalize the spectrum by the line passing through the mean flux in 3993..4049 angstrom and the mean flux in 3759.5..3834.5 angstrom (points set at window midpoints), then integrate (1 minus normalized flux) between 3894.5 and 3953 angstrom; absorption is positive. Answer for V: 5.64 angstrom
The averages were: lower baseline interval 9.99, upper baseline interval 12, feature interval 10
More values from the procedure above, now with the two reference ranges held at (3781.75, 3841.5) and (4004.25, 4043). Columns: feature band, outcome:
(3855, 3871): -1.7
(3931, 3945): 4.3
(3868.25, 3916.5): 1.4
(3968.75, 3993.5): 3.1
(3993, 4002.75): -0.3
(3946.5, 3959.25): 0.2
